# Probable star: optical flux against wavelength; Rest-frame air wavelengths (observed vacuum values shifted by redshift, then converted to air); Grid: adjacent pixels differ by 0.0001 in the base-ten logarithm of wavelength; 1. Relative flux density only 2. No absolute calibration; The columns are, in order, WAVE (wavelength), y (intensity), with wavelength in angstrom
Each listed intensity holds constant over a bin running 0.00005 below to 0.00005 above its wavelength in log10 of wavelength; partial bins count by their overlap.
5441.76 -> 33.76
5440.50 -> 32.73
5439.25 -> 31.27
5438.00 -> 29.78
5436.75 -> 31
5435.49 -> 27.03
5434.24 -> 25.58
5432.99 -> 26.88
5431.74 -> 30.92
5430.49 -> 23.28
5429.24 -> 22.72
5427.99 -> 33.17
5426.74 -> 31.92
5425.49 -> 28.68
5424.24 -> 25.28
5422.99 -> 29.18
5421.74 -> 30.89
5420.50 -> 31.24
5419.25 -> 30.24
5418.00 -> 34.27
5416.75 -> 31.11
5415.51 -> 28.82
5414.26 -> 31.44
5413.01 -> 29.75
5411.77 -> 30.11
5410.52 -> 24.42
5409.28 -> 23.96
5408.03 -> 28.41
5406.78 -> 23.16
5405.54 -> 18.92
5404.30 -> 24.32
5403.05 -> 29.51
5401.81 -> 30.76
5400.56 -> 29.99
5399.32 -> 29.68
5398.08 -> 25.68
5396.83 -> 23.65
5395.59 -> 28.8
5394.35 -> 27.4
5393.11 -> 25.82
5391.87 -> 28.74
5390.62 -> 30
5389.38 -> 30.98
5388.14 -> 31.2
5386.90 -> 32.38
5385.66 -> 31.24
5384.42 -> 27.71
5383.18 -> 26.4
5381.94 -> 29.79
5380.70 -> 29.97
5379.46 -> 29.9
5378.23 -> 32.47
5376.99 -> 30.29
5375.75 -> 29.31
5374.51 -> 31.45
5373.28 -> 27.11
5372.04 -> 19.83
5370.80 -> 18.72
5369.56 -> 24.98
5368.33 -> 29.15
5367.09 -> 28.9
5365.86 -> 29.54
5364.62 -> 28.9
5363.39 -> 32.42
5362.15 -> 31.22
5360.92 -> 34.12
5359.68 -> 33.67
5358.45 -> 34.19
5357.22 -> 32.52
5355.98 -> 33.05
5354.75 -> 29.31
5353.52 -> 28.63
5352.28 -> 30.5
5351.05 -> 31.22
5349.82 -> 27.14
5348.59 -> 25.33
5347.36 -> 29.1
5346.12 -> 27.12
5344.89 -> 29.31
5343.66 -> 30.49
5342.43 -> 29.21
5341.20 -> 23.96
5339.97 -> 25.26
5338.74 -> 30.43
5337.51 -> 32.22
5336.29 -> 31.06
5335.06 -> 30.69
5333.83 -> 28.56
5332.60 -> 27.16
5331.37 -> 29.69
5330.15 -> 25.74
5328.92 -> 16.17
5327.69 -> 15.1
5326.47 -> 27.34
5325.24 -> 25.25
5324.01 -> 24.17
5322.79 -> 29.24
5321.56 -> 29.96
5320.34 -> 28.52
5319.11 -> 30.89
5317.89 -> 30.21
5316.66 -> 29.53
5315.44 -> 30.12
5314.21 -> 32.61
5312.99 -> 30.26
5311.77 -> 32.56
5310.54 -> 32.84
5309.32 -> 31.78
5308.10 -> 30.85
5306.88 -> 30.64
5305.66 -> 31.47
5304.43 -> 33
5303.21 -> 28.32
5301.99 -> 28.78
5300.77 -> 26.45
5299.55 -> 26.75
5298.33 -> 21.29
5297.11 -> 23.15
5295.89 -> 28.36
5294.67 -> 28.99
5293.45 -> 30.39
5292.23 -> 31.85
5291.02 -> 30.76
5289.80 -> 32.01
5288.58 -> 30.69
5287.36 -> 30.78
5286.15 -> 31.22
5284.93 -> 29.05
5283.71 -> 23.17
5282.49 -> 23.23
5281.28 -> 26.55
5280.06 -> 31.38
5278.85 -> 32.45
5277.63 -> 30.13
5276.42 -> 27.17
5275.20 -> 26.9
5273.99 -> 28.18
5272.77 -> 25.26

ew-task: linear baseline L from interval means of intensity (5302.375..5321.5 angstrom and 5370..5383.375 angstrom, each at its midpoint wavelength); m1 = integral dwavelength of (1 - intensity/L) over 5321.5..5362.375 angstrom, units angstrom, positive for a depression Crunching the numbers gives 1.3 angstrom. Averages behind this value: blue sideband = 30.9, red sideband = 27.8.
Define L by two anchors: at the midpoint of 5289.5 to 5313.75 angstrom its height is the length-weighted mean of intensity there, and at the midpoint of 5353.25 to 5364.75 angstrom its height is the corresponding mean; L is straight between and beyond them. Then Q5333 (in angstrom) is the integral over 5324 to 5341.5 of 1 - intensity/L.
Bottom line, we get 2.6 angstrom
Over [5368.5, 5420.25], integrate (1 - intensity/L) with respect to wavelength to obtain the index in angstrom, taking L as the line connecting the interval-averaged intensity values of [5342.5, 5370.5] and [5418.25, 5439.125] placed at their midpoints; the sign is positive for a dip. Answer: 2.0 angstrom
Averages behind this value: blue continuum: 29.9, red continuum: 28.8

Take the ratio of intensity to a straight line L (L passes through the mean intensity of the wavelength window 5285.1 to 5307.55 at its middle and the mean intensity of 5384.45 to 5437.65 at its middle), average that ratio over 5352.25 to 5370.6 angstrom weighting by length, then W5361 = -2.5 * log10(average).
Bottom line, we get -0.06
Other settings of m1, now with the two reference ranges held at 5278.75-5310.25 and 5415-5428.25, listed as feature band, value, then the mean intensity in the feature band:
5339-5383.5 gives 1.0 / 29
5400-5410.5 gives 1.5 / 26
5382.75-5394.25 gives 0.3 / 29.3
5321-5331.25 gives 1.7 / 24.4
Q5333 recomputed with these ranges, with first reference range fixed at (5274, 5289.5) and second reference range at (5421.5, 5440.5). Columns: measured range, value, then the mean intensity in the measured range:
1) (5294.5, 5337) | 0.6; 28.2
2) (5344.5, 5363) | -1.2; 30.5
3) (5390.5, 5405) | 0.4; 27.7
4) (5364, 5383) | 0.4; 28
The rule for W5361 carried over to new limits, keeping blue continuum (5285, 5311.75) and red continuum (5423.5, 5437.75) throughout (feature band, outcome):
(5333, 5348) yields 0.006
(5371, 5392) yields -0.023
